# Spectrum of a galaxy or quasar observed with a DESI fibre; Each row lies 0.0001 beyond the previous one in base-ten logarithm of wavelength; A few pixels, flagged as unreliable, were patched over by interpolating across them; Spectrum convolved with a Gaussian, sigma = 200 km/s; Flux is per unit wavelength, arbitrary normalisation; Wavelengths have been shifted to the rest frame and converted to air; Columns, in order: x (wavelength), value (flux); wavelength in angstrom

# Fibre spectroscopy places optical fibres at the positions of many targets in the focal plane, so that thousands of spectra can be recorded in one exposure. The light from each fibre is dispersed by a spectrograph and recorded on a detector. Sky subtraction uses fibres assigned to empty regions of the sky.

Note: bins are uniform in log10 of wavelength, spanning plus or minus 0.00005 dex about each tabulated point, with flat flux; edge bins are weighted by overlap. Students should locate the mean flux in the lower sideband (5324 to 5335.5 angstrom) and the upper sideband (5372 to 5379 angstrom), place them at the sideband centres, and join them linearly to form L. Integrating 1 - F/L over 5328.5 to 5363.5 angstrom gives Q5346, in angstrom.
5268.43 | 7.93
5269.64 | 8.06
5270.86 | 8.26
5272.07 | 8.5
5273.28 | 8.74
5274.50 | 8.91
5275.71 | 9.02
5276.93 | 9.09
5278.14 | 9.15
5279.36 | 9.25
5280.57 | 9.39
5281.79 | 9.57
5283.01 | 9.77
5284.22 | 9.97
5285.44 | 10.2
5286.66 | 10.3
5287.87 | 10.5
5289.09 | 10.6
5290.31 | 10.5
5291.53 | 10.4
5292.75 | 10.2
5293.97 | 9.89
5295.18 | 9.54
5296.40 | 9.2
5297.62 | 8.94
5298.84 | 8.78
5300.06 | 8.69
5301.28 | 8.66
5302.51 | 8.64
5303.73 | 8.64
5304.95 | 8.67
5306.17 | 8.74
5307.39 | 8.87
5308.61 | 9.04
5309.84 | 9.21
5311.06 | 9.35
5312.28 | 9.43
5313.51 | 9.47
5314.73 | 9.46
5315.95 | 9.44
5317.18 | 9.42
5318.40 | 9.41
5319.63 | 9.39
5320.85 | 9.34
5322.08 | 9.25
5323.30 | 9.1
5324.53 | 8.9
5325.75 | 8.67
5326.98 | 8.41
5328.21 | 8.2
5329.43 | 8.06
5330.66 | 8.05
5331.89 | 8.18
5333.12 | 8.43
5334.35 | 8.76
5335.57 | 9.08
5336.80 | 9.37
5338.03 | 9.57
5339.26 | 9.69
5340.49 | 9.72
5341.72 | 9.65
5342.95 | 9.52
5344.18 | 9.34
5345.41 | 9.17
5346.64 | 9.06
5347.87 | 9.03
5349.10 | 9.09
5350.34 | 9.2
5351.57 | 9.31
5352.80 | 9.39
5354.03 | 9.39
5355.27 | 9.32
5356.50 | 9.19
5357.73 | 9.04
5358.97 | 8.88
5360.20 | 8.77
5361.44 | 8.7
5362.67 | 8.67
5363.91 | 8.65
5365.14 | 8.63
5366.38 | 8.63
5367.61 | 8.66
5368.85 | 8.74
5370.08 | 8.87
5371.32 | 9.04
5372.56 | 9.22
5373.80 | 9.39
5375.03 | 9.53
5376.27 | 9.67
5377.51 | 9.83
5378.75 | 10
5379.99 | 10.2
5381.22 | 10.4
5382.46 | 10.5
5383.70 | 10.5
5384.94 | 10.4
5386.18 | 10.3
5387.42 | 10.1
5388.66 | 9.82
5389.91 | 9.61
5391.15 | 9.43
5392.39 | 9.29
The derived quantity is -0.8 angstrom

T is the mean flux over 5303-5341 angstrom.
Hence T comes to 9.01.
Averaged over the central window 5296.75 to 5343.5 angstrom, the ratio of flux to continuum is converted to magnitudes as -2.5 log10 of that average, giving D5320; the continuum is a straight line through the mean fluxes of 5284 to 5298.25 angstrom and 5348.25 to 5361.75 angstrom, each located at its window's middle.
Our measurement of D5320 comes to 0.07 mag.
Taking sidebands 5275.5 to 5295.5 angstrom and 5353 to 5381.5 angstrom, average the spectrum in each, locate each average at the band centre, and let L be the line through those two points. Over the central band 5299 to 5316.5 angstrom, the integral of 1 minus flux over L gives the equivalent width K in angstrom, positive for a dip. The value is 1.2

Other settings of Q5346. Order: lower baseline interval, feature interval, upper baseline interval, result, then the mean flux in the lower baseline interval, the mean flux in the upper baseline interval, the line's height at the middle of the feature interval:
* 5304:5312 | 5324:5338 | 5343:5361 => 0.7 angstrom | 8.99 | 9.16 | 9.08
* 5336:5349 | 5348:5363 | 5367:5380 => 0.5 angstrom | 9.4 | 9.33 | 9.37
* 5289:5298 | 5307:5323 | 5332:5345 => 0.5 angstrom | 9.9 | 9.27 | 9.6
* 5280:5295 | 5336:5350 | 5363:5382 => 0.3 angstrom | 10.1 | 9.3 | 9.58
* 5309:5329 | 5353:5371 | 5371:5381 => 1.2 angstrom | 9.14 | 9.66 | 9.53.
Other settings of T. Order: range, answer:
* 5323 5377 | 9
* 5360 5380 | 9.1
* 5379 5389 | 10.3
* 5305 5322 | 9.25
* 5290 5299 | 9.7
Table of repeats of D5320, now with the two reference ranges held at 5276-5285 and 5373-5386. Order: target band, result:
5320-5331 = 0.12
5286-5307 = 0.01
